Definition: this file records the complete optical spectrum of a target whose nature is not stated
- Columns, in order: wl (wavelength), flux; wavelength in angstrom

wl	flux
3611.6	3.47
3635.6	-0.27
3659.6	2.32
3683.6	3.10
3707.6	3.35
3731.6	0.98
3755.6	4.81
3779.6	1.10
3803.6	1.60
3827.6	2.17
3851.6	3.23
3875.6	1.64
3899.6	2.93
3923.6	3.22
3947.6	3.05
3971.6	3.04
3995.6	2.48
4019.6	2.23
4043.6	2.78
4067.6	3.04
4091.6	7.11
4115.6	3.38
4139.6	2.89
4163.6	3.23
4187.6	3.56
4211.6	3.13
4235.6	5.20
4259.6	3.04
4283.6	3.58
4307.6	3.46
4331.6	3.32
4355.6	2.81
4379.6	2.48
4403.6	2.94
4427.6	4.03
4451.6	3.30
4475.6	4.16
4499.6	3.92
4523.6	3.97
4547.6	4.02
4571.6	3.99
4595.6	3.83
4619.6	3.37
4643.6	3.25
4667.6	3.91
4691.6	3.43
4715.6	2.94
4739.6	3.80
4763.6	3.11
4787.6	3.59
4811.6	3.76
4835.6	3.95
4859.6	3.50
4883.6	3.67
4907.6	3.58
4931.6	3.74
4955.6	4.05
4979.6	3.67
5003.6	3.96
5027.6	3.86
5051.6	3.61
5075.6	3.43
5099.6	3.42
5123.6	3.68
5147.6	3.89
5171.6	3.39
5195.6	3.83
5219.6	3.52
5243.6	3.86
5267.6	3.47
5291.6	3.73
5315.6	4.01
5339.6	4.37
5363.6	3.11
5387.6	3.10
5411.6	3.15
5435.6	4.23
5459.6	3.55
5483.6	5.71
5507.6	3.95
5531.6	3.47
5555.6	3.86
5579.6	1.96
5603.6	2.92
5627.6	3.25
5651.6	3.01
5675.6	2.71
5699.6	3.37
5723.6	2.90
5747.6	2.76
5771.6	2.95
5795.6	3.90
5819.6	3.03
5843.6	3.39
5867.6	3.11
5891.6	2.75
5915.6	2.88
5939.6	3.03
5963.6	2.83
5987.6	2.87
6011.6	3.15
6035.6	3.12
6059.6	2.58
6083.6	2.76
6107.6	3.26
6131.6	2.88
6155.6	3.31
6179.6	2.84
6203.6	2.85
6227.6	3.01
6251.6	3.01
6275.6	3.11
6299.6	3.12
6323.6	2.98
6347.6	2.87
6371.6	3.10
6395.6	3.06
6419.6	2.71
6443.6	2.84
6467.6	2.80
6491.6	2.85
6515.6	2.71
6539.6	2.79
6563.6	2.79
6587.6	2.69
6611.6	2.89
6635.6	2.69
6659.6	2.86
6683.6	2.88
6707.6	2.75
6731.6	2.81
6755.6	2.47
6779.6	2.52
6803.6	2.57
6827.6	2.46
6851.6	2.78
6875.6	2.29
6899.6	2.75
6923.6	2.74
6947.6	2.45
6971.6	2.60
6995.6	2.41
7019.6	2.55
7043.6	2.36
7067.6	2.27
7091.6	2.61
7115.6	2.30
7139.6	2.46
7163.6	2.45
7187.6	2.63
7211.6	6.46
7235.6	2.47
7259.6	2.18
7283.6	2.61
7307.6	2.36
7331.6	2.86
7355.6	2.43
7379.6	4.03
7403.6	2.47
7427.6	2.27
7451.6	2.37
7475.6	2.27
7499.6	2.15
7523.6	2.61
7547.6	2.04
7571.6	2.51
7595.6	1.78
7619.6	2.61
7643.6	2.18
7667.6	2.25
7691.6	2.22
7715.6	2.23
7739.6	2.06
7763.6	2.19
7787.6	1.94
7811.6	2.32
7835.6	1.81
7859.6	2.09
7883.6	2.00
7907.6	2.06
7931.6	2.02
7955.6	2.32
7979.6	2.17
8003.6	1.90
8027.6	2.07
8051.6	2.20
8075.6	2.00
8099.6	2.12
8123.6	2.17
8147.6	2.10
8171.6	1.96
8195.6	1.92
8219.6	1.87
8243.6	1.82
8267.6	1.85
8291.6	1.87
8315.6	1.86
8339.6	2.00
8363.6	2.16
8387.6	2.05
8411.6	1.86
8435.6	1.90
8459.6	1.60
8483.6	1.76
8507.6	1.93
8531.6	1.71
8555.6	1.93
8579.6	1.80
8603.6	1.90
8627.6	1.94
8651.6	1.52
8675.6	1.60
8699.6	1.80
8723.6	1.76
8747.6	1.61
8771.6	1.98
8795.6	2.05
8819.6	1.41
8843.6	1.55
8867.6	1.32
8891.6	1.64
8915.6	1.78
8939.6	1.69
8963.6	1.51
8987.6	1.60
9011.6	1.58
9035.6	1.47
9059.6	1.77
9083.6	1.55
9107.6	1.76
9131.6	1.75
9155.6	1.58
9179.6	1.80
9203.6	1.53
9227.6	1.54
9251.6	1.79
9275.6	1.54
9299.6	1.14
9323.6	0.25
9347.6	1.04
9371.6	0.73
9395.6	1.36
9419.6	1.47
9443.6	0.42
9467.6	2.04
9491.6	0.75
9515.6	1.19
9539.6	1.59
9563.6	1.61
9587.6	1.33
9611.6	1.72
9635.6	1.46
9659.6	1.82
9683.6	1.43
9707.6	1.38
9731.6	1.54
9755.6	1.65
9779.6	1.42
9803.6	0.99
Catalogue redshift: 0.10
